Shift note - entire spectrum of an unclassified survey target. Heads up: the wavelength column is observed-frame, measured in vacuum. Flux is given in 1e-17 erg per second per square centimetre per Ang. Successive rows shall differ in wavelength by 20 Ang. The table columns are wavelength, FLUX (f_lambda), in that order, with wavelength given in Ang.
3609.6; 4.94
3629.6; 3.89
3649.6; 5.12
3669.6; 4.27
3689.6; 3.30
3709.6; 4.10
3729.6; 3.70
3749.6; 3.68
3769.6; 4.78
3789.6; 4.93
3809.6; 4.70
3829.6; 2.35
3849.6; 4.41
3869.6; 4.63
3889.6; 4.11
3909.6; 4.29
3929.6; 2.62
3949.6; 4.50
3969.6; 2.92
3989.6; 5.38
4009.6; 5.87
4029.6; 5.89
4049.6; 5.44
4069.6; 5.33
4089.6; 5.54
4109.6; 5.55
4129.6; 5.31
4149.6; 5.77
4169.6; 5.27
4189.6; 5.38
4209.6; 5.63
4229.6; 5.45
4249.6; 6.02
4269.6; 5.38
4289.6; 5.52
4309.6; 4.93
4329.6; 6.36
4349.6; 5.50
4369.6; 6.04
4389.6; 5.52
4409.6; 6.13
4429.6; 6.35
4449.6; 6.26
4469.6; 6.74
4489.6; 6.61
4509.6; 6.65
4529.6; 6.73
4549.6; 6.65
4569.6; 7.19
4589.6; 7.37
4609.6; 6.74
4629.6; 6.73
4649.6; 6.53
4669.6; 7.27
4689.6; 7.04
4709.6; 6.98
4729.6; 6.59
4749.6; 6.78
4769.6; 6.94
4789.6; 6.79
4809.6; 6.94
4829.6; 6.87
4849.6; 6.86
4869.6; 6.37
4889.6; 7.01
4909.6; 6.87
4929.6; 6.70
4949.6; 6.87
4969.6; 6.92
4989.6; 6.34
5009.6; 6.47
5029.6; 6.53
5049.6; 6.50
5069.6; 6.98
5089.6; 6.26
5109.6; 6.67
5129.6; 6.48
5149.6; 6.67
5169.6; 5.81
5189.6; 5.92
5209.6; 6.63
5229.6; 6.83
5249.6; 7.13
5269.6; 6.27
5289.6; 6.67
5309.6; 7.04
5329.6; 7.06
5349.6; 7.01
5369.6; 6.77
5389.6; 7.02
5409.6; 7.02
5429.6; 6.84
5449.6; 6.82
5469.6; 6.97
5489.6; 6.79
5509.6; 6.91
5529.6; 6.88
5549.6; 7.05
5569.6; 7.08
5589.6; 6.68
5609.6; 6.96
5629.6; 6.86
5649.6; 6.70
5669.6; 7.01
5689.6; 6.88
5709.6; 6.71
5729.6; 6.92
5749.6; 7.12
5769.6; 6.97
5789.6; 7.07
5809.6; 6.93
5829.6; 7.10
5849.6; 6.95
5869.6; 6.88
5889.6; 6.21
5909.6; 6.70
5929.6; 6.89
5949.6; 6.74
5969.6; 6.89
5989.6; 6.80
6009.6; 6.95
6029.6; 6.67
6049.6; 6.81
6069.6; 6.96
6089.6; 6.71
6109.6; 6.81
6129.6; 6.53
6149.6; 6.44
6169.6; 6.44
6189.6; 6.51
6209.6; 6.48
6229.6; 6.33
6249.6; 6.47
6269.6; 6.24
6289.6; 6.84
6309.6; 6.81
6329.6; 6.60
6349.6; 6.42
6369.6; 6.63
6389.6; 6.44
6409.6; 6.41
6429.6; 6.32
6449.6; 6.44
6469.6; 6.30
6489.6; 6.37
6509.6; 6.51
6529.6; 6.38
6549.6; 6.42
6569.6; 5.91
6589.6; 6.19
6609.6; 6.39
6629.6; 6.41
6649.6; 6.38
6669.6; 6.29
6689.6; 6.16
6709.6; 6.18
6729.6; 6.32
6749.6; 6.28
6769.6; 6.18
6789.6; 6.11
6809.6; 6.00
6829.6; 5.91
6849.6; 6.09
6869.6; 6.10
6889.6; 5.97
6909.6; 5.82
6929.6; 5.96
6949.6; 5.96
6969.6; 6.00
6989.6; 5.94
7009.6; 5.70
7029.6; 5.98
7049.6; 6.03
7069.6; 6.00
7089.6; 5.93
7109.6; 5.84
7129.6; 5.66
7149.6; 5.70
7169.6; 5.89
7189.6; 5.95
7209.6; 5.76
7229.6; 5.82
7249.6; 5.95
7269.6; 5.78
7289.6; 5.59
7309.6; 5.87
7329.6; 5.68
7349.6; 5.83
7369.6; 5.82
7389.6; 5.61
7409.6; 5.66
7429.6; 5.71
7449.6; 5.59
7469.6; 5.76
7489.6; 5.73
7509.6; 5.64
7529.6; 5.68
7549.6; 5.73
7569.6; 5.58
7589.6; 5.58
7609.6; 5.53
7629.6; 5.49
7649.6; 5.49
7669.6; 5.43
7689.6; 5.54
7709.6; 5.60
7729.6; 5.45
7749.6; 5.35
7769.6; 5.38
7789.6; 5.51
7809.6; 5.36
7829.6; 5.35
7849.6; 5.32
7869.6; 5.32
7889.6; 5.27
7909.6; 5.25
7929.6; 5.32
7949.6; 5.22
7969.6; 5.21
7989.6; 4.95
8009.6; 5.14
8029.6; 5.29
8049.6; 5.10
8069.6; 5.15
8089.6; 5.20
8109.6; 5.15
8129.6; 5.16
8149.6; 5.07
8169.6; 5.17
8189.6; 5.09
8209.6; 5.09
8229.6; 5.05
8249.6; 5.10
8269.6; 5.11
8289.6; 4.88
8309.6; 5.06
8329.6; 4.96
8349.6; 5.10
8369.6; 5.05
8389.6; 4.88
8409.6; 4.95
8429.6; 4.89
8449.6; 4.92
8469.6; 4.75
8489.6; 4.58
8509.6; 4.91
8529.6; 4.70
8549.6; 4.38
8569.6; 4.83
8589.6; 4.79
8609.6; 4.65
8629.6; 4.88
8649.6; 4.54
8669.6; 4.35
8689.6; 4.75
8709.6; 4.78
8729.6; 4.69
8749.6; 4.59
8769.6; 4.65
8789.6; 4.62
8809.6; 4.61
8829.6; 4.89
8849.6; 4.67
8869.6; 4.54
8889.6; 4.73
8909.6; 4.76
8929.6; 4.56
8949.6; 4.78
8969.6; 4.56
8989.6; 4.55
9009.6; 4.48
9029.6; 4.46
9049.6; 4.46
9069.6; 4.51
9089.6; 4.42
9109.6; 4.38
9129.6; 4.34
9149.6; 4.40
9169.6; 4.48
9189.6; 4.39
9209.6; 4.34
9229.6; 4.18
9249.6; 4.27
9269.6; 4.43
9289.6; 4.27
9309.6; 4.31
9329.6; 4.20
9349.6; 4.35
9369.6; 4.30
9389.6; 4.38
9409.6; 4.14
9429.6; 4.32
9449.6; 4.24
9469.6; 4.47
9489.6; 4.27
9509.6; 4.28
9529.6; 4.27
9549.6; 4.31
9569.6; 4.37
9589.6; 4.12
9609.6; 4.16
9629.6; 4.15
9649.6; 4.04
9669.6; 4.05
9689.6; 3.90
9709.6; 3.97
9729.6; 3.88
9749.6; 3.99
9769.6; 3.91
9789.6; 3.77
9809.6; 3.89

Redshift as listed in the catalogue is 0.00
